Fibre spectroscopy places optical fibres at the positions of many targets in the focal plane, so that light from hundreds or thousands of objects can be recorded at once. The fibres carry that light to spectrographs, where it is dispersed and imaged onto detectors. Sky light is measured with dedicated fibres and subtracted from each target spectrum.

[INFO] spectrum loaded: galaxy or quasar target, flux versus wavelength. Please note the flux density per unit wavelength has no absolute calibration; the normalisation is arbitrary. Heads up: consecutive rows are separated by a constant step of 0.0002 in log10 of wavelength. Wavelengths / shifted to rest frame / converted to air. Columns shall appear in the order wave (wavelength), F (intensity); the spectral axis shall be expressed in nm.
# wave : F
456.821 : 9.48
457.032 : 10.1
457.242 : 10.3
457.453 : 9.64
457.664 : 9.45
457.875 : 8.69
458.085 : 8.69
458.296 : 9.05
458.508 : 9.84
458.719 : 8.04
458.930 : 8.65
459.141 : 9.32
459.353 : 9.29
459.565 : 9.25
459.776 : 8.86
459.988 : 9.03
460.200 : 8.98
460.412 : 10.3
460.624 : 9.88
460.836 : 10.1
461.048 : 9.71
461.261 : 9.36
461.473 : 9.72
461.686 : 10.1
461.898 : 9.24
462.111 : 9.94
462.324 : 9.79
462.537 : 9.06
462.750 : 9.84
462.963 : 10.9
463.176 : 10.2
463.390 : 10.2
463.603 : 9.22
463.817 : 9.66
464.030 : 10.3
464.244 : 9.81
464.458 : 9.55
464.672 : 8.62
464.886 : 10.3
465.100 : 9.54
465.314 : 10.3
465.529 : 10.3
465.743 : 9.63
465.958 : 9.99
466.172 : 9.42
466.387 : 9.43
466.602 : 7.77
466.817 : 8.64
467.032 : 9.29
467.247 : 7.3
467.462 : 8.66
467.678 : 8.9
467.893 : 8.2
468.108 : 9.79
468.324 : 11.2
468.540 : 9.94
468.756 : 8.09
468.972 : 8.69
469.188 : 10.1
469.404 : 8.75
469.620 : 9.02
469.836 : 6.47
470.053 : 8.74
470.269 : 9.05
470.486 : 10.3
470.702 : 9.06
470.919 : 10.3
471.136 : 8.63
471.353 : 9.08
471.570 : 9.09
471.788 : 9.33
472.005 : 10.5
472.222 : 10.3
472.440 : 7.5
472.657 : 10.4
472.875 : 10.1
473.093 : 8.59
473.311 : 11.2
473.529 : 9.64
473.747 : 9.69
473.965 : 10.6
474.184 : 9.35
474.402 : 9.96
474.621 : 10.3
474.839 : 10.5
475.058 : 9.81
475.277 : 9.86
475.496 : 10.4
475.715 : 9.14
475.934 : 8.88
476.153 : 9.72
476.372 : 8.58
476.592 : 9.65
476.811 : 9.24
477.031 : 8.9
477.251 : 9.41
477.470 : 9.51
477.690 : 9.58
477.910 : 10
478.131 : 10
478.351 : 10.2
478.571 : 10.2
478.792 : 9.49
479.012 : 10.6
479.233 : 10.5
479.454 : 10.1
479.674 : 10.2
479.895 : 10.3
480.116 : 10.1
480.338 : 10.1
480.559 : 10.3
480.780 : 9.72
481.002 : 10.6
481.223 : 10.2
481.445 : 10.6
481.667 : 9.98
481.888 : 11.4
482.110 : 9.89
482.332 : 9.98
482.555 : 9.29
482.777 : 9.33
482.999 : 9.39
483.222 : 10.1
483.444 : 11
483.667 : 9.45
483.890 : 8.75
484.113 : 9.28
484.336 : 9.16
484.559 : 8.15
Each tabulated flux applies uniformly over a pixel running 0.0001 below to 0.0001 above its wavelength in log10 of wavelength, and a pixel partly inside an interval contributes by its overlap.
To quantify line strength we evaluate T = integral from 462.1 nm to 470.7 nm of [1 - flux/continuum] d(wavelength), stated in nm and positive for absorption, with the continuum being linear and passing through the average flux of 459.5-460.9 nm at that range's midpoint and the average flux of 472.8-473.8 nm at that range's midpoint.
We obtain 0.26 nm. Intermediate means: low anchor 9.48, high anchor 9.84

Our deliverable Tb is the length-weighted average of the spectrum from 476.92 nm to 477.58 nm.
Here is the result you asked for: 9.28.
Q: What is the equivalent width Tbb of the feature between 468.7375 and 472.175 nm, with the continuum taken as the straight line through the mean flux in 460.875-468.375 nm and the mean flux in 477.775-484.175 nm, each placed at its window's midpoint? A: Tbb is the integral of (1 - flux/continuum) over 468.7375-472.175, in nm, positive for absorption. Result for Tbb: 0.21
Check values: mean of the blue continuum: 9.53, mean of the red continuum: 10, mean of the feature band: 9.13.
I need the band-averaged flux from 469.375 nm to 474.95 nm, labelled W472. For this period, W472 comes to 9.49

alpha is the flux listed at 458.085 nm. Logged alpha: 8.69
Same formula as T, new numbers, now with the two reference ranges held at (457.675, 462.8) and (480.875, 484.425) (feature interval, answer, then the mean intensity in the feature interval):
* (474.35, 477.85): 0.055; 9.59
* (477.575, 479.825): -0.065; 10.1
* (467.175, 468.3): 0.087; 8.81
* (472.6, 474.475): -0.049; 9.93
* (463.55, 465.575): -0.062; 9.76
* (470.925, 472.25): 0.018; 9.5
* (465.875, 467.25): 0.084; 8.93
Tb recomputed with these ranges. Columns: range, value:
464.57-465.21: 9.5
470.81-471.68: 9.26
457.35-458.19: 9.12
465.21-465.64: 10.3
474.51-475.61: 10.2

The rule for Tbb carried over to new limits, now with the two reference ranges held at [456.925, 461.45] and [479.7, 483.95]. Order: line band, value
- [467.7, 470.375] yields 0.18 nm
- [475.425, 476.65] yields 0.06 nm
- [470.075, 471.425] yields 0.05 nm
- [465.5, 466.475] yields -0.02 nm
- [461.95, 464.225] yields -0.10 nm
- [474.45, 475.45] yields -0.03 nm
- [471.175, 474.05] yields 0.03 nm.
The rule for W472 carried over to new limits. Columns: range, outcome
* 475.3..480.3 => 9.77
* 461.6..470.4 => 9.36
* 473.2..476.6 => 9.83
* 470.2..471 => 9.69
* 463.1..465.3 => 9.76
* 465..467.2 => 9.37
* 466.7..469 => 8.98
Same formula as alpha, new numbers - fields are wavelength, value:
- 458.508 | 9.84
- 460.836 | 10.1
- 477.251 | 9.41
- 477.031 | 8.9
